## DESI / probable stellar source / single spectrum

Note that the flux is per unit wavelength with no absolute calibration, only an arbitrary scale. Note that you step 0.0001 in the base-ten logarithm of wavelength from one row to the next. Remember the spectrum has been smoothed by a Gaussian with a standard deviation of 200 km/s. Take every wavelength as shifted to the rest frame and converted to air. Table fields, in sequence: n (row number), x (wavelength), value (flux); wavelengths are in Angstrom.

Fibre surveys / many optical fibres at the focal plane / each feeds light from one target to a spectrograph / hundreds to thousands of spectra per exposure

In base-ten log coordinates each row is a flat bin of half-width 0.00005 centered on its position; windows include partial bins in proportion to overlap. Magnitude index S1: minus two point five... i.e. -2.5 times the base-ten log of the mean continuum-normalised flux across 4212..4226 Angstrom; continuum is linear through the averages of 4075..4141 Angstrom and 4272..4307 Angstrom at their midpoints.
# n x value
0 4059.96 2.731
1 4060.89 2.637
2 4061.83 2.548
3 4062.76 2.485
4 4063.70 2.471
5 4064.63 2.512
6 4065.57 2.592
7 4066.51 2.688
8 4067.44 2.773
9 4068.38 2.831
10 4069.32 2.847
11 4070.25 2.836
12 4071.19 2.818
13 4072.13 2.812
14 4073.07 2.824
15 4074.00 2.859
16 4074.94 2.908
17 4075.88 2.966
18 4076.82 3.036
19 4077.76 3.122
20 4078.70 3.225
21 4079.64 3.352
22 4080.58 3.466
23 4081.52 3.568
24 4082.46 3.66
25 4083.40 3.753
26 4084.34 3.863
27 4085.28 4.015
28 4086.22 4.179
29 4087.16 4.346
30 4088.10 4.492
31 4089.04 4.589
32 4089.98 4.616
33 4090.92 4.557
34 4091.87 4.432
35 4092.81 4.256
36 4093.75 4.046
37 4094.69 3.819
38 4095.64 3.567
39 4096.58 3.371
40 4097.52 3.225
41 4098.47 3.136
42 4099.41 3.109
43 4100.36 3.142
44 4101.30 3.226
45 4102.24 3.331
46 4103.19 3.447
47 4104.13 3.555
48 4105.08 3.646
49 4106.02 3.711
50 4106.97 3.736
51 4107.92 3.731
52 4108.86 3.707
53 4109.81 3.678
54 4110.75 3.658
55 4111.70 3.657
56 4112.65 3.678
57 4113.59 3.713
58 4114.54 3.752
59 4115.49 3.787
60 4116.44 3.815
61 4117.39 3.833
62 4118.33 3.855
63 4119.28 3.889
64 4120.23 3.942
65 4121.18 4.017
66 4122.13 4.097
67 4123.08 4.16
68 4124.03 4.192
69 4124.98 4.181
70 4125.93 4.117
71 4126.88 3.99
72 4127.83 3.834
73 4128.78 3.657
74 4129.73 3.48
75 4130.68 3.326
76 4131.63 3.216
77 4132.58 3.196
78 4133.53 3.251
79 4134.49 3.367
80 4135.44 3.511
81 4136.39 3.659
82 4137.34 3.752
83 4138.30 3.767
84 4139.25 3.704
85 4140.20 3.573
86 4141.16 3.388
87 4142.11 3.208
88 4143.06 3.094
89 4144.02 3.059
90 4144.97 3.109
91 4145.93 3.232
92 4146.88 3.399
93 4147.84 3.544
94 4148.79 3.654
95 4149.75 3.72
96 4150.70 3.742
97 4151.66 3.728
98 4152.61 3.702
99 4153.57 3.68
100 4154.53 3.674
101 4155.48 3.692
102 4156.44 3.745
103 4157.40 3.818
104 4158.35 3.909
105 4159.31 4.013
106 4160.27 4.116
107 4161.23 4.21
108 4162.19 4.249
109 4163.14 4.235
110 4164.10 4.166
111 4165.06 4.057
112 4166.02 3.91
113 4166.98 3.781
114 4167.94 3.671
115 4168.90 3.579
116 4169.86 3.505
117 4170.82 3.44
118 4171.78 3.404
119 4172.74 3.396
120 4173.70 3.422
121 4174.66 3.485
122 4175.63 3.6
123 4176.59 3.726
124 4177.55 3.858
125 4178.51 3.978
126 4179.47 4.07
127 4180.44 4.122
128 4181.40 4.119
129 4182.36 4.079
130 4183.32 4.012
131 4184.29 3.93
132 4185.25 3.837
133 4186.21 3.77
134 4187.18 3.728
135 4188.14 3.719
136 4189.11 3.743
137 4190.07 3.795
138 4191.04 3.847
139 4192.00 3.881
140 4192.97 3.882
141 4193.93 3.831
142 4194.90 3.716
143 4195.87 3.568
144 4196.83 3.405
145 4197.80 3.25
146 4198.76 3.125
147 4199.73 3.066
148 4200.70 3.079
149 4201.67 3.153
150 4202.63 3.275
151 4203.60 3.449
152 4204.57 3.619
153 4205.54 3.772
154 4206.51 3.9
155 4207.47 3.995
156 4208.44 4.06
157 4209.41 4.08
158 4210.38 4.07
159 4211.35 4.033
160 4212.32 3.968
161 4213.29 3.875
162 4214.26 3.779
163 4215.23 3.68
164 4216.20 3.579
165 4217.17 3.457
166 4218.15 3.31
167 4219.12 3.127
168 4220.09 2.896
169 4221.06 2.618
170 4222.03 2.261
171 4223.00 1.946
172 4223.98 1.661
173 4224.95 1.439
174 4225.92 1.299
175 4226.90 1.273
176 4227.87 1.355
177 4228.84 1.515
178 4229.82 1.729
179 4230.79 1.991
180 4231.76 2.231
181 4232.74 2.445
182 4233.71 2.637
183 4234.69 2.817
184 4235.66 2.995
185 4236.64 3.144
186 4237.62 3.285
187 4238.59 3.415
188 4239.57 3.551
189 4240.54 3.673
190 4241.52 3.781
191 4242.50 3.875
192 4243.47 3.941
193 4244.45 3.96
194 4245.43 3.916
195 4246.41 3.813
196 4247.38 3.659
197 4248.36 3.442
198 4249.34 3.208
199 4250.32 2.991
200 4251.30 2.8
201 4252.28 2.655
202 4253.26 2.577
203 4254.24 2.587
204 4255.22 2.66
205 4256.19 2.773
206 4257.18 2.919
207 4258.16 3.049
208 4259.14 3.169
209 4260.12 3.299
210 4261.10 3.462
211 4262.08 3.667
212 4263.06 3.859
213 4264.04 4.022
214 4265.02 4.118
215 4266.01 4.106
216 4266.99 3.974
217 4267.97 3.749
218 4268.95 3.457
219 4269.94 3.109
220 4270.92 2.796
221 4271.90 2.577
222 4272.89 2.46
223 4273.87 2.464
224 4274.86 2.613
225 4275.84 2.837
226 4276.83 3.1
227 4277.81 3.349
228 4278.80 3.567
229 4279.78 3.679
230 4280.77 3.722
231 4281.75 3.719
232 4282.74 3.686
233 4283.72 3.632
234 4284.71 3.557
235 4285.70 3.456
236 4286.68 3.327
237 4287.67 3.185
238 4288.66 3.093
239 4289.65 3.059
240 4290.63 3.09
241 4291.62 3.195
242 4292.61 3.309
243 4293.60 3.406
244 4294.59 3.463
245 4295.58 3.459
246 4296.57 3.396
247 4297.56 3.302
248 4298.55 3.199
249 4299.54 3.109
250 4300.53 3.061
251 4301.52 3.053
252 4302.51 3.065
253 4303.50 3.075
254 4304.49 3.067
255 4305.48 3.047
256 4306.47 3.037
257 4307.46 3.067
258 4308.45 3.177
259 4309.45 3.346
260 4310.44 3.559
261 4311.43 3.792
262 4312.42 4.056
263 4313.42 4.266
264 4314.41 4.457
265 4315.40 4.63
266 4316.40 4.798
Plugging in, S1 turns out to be 0.18 mag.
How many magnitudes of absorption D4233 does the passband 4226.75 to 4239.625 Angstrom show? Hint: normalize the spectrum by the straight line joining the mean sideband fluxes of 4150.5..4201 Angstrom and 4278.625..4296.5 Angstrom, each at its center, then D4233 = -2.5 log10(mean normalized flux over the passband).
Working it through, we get 0.41 mag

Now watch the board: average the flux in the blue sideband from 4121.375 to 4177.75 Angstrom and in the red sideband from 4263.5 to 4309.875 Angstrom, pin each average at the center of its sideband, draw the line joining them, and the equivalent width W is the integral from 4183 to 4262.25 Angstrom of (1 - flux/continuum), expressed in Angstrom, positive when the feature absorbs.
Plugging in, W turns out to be 5.9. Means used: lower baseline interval 3.68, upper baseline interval 3.28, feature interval 3.21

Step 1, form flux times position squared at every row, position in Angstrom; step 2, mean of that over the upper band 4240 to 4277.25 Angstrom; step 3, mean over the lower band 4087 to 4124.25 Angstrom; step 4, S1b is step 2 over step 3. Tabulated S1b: 0.93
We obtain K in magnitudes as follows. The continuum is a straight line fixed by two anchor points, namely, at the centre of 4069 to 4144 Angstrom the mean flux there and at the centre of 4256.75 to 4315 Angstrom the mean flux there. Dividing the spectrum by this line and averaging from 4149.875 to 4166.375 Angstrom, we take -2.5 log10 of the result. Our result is -0.11 mag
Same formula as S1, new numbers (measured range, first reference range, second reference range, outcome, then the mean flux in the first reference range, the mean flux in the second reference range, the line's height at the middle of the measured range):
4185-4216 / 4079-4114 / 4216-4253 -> -0.20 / 3.76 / 2.83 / 3.06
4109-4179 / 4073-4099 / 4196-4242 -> -0.09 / 3.7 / 3.03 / 3.41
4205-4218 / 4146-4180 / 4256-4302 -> -0.08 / 3.76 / 3.31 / 3.57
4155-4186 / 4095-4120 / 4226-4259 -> -0.18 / 3.58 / 2.91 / 3.27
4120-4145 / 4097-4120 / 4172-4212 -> 0.00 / 3.59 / 3.72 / 3.62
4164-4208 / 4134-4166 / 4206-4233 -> -0.14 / 3.68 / 2.84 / 3.25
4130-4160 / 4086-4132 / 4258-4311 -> 0.05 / 3.81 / 3.31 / 3.7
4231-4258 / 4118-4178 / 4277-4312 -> 0.09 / 3.69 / 3.32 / 3.45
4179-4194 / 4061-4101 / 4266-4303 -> -0.18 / 3.37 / 3.26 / 3.31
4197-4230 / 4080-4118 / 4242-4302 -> 0.15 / 3.77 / 3.31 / 3.46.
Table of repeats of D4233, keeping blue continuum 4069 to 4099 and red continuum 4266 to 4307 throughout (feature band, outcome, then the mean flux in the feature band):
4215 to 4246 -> 0.201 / 2.77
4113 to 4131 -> -0.106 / 3.88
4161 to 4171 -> -0.134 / 3.9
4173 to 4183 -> -0.124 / 3.84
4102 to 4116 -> -0.035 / 3.66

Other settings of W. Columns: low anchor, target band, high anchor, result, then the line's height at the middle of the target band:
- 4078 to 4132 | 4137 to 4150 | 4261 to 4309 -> 0.9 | 3.68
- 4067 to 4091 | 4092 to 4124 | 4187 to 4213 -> -1.7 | 3.51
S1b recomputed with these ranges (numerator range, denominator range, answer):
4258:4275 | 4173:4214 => 0.93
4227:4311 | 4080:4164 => 0.91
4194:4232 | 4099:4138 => 0.86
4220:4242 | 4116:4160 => 0.69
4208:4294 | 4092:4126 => 0.90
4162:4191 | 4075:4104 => 1.08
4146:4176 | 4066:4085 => 1.25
